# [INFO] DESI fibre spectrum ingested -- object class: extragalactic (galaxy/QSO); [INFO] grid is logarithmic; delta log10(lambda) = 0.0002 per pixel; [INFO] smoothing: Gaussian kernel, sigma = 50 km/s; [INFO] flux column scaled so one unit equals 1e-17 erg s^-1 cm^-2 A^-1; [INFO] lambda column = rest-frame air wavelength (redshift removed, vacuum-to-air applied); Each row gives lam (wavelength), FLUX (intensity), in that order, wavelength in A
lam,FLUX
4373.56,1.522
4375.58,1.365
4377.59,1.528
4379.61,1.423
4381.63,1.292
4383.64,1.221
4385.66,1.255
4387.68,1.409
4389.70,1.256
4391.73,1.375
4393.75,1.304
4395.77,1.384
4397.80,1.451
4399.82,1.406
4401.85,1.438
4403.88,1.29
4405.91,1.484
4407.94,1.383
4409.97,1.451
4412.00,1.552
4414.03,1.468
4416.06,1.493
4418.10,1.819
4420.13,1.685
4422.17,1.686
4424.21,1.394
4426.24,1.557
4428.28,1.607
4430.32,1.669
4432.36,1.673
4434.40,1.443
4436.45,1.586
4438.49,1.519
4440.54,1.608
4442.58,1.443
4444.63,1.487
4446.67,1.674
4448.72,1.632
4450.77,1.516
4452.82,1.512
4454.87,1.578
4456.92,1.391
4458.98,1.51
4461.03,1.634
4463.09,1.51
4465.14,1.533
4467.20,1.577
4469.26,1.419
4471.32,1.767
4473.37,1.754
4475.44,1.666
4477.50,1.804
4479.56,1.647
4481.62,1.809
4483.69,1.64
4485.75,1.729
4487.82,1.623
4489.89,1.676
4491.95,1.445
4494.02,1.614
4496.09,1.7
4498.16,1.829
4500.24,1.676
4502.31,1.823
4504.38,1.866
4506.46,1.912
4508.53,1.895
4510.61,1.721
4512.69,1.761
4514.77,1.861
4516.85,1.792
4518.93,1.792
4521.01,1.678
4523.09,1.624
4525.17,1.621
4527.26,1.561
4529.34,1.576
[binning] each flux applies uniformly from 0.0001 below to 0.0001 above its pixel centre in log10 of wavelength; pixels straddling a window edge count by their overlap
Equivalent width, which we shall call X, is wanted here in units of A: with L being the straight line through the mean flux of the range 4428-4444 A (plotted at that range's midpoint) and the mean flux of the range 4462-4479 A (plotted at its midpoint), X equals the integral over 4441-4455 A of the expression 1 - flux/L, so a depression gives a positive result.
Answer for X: 0.3 A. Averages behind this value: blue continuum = 1.56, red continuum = 1.63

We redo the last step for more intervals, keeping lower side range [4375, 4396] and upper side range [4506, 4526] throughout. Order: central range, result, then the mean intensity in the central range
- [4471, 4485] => -0.71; 1.73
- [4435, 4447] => -0.15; 1.54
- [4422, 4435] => -0.79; 1.57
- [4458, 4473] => 0.27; 1.57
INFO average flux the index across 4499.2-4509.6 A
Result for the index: 1.83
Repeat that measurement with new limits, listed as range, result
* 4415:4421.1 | 1.66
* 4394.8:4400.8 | 1.41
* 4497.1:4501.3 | 1.75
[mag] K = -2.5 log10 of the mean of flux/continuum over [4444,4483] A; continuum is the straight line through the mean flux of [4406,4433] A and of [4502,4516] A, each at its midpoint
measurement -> 0.06 mag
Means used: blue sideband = 1.57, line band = 1.6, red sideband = 1.83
